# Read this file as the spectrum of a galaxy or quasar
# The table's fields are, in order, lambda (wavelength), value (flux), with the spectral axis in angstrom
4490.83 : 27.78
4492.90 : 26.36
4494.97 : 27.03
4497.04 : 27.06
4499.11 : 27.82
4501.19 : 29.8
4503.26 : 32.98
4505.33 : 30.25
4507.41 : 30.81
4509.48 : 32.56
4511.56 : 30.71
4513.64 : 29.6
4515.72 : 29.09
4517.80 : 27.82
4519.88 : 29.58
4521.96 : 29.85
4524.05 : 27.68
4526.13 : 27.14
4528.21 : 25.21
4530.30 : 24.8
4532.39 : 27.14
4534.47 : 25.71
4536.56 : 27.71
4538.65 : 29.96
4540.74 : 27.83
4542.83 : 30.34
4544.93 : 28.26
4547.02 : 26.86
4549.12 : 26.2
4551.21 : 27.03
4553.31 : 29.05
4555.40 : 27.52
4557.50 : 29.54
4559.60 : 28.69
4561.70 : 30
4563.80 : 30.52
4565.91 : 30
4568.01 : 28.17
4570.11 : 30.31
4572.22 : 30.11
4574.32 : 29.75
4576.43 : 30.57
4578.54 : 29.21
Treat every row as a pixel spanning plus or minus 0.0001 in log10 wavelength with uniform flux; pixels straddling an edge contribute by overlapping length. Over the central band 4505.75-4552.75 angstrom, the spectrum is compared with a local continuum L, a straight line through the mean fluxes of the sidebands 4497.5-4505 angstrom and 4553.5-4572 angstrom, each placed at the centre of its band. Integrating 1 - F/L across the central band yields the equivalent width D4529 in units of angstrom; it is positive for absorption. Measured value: 2.2 angstrom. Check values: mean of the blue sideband 30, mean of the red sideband 29.4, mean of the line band 28.3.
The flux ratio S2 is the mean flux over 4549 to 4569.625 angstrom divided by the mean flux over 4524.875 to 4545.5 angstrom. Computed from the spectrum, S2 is 1.05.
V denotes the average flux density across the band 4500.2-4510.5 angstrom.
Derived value 31.3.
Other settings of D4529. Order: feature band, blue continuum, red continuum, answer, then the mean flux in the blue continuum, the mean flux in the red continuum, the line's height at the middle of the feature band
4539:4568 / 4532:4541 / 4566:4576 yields 0.08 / 27.7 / 29.7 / 28.7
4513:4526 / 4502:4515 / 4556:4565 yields 0.83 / 31.1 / 29.6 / 30.8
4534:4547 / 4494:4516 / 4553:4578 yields 0.59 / 29.8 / 29.5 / 29.7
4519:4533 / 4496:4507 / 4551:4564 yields 0.96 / 29.6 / 28.9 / 29.3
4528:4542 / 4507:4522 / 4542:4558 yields 0.86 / 30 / 28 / 28.8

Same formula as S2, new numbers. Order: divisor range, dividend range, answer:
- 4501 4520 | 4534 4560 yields 0.92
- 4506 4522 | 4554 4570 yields 0.98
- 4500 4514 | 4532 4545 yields 0.91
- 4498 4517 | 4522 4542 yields 0.90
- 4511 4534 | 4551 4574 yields 1.05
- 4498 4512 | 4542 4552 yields 0.90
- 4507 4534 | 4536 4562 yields 0.99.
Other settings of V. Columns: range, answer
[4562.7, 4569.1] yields 29.6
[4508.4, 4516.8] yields 30.5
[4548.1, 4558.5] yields 27.9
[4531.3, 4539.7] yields 27.6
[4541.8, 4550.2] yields 27.9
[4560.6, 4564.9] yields 30.2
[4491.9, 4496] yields 26.7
